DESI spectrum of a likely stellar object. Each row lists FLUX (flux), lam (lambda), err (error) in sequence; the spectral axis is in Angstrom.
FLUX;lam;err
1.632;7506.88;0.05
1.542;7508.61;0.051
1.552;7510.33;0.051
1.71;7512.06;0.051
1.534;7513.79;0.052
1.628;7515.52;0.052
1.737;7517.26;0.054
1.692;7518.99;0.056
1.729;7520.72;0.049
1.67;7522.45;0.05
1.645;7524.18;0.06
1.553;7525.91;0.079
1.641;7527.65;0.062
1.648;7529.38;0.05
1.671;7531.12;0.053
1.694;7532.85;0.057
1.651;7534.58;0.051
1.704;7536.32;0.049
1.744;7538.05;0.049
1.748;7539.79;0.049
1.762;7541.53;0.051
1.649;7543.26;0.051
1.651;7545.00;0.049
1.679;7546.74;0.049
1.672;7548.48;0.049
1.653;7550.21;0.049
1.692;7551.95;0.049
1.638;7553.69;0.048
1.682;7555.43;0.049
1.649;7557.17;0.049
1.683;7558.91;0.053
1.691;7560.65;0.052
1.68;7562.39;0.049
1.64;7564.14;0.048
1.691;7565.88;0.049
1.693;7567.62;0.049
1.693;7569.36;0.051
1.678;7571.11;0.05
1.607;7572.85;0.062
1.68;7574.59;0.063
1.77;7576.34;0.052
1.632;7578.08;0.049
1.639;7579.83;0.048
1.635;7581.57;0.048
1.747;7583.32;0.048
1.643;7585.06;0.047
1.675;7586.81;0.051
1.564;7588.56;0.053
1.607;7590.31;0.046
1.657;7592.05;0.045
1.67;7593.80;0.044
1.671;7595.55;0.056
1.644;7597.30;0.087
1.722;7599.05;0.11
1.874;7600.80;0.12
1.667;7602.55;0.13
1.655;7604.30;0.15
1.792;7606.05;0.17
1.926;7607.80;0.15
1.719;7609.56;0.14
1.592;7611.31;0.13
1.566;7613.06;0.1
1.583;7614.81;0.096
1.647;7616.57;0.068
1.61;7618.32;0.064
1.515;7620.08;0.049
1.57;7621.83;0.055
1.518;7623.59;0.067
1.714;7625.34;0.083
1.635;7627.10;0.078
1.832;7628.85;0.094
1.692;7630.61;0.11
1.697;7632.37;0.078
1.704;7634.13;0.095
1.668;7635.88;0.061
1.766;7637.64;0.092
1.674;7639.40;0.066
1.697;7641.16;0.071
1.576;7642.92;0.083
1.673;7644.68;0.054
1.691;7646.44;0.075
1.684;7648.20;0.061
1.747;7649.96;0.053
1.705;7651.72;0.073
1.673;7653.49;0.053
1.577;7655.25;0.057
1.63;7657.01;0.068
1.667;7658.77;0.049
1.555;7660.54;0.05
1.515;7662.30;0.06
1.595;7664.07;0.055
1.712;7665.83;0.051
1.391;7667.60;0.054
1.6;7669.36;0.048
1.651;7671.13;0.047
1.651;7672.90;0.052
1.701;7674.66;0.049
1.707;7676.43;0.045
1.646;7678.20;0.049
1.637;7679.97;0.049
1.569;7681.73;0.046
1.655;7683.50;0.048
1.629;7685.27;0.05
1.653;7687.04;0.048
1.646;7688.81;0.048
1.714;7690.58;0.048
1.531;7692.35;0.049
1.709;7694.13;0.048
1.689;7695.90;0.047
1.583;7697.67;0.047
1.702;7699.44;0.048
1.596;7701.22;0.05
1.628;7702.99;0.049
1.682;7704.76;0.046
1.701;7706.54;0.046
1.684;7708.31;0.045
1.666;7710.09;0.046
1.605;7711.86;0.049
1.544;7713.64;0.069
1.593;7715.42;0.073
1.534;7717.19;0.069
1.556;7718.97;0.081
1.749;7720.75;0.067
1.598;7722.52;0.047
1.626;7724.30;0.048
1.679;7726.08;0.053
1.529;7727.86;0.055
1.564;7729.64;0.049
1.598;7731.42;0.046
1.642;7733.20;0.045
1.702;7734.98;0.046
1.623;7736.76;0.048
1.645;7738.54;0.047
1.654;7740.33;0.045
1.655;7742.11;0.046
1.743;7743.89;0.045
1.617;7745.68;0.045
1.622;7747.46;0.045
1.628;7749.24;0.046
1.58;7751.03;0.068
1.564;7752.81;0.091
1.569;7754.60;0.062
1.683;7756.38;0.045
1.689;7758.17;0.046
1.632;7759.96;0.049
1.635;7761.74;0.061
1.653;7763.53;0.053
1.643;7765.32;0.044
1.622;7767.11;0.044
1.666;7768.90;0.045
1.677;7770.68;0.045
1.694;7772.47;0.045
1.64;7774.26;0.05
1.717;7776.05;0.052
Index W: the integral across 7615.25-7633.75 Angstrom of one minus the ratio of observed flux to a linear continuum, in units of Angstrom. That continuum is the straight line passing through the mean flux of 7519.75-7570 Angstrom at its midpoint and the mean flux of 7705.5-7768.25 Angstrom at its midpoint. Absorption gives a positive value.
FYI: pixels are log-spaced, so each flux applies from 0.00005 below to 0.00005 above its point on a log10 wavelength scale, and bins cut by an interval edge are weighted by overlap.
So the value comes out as 0.1 Angstrom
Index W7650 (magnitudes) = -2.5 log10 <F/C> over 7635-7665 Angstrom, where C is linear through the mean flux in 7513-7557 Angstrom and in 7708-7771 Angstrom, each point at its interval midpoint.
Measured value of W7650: -0.004 mag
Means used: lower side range 1.67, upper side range 1.63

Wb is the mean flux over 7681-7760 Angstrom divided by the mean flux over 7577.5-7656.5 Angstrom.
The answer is 0.98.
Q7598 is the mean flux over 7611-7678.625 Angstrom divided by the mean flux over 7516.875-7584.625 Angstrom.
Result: 1.0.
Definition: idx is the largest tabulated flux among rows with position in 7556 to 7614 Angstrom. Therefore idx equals 1.926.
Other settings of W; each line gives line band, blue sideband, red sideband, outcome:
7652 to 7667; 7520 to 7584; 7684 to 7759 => 0.3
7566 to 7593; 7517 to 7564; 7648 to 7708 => 0.1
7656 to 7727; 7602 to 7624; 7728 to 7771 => 0.4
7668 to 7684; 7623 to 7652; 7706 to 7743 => 0.2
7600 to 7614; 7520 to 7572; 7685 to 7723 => -0.5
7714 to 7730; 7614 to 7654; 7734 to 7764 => 0.4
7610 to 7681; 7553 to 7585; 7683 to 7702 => 0.6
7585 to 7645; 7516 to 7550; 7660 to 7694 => -0.8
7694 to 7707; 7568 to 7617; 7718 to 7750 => -0.1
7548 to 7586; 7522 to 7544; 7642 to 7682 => -0.2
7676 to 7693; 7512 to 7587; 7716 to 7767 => 0.0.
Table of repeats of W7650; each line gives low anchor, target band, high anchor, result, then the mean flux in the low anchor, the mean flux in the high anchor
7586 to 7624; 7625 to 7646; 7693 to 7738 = -0.028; 1.66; 1.63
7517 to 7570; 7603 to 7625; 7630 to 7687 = 0.011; 1.68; 1.65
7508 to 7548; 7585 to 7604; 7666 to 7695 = -0.015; 1.66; 1.63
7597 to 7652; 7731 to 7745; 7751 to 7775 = -0.007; 1.68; 1.64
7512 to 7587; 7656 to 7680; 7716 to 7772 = 0.020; 1.67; 1.63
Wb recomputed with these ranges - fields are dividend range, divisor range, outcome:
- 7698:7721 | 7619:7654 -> 0.97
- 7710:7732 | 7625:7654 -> 0.94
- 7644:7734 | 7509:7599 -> 0.98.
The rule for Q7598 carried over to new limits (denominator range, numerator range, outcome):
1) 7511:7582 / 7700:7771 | 0.98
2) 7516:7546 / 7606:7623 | 0.98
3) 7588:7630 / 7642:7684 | 0.98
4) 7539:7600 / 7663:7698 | 0.98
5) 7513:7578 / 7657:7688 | 0.97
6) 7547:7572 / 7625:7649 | 1.01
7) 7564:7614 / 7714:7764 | 0.97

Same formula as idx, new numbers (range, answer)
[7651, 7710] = 1.714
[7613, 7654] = 1.832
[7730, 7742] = 1.702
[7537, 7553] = 1.762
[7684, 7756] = 1.749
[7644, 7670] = 1.747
